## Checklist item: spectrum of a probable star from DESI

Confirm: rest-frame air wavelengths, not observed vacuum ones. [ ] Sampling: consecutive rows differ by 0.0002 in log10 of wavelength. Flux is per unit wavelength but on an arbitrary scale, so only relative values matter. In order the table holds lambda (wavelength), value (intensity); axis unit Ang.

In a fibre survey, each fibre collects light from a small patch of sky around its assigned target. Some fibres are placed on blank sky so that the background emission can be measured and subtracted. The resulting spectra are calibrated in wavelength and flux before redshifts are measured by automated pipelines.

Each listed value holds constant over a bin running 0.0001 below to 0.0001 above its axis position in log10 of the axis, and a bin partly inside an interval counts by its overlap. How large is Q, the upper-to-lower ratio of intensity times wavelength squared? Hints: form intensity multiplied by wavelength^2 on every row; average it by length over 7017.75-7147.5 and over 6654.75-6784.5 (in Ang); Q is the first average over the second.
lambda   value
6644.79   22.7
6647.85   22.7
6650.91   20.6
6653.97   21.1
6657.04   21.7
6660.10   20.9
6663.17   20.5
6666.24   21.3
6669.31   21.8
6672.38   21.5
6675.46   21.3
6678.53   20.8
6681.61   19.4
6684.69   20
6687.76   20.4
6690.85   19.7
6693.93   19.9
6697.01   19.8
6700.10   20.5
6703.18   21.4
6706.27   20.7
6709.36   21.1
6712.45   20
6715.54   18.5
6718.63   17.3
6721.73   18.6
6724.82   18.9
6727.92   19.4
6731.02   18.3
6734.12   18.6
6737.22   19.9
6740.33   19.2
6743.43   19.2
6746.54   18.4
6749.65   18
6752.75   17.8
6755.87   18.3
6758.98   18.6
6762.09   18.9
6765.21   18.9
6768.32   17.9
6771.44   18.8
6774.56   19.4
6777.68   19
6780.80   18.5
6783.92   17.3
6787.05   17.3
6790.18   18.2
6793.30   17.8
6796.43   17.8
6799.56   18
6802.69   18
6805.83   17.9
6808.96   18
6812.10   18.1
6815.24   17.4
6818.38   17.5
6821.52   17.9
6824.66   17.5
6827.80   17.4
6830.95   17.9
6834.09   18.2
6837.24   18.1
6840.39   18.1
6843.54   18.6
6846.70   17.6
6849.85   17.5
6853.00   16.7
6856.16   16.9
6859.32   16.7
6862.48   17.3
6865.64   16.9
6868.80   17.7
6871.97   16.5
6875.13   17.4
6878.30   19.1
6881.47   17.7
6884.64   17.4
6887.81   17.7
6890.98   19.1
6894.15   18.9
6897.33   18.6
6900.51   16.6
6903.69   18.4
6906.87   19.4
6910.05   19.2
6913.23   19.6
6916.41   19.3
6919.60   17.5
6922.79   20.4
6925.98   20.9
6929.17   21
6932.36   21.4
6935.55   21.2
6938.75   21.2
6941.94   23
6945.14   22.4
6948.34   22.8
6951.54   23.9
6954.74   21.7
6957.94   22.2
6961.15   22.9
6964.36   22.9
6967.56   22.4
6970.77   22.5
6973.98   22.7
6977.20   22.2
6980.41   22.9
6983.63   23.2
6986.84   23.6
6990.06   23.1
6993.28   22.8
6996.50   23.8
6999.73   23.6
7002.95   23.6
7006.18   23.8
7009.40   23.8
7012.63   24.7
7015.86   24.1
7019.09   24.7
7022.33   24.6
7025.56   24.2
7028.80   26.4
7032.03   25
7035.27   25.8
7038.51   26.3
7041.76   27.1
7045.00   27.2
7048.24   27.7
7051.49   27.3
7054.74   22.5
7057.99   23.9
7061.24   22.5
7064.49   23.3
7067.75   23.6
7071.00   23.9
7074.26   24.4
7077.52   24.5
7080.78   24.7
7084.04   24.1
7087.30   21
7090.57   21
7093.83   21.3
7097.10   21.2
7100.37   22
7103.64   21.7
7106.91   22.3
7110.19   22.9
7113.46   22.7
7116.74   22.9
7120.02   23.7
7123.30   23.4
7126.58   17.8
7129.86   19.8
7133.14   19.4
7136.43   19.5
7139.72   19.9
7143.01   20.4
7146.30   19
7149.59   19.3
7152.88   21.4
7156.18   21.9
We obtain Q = 1.31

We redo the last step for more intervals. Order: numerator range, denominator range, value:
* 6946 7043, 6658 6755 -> 1.31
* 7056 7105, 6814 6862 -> 1.39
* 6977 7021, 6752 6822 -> 1.38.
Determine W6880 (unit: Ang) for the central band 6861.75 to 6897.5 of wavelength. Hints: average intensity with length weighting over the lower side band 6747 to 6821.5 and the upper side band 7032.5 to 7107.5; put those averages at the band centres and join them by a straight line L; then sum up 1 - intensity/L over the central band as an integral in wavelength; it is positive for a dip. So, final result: 4.0 Ang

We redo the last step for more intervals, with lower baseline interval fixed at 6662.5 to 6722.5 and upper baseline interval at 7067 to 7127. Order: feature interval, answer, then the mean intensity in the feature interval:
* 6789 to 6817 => 4.0 Ang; 17.9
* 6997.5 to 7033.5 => -3.6 Ang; 24.4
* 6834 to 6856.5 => 3.6 Ang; 17.7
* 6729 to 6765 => 3.3 Ang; 18.7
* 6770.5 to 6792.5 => 2.6 Ang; 18.3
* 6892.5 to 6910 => 2.5 Ang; 18.5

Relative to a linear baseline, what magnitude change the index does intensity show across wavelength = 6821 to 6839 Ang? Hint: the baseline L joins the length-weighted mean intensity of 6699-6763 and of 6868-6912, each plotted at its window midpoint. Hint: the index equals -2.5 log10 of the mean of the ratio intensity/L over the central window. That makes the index 0.04 mag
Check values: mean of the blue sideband 19.1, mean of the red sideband 18.1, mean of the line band 17.8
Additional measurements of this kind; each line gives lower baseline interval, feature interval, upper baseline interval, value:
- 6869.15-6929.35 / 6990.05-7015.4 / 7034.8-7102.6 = -0.09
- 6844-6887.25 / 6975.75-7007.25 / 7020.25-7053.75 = 0.02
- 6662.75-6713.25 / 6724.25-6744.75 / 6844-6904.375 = 0.04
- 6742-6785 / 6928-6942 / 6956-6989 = 0.03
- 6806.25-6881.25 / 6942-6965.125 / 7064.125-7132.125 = -0.15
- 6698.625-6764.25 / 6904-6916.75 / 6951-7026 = 0.14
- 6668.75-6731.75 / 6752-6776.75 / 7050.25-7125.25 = 0.10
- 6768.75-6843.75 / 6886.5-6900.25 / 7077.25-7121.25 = 0.05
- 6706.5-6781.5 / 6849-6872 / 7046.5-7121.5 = 0.19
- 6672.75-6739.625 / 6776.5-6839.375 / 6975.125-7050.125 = 0.19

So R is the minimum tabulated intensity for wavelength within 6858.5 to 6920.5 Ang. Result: 16.5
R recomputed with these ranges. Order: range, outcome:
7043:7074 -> 22.5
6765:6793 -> 17.3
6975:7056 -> 22.2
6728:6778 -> 17.8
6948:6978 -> 21.7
